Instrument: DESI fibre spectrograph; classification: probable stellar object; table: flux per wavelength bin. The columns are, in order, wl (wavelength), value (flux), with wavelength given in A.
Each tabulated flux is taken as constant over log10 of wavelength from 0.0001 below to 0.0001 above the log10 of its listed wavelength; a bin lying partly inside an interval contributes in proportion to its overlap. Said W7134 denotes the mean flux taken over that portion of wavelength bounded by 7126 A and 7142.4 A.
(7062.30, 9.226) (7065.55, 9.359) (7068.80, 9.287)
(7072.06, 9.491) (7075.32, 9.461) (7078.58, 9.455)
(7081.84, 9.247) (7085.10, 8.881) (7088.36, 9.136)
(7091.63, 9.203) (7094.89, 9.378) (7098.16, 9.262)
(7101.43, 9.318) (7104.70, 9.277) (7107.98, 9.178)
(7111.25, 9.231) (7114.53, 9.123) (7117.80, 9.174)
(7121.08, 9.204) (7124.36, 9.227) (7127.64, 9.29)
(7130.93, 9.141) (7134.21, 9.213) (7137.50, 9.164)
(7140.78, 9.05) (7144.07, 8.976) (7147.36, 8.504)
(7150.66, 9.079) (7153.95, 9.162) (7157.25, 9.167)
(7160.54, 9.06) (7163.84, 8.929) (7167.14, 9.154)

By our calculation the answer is 9.17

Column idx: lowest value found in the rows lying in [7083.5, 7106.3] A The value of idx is 8.881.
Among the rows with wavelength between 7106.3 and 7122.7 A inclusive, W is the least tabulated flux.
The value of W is 9.123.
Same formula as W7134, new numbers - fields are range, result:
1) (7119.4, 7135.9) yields 9.21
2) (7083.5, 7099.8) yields 9.17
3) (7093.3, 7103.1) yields 9.32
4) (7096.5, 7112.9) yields 9.25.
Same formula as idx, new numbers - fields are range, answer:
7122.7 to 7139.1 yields 9.141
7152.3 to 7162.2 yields 9.06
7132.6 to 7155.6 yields 8.504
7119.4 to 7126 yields 9.204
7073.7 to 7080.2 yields 9.455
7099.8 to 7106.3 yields 9.277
